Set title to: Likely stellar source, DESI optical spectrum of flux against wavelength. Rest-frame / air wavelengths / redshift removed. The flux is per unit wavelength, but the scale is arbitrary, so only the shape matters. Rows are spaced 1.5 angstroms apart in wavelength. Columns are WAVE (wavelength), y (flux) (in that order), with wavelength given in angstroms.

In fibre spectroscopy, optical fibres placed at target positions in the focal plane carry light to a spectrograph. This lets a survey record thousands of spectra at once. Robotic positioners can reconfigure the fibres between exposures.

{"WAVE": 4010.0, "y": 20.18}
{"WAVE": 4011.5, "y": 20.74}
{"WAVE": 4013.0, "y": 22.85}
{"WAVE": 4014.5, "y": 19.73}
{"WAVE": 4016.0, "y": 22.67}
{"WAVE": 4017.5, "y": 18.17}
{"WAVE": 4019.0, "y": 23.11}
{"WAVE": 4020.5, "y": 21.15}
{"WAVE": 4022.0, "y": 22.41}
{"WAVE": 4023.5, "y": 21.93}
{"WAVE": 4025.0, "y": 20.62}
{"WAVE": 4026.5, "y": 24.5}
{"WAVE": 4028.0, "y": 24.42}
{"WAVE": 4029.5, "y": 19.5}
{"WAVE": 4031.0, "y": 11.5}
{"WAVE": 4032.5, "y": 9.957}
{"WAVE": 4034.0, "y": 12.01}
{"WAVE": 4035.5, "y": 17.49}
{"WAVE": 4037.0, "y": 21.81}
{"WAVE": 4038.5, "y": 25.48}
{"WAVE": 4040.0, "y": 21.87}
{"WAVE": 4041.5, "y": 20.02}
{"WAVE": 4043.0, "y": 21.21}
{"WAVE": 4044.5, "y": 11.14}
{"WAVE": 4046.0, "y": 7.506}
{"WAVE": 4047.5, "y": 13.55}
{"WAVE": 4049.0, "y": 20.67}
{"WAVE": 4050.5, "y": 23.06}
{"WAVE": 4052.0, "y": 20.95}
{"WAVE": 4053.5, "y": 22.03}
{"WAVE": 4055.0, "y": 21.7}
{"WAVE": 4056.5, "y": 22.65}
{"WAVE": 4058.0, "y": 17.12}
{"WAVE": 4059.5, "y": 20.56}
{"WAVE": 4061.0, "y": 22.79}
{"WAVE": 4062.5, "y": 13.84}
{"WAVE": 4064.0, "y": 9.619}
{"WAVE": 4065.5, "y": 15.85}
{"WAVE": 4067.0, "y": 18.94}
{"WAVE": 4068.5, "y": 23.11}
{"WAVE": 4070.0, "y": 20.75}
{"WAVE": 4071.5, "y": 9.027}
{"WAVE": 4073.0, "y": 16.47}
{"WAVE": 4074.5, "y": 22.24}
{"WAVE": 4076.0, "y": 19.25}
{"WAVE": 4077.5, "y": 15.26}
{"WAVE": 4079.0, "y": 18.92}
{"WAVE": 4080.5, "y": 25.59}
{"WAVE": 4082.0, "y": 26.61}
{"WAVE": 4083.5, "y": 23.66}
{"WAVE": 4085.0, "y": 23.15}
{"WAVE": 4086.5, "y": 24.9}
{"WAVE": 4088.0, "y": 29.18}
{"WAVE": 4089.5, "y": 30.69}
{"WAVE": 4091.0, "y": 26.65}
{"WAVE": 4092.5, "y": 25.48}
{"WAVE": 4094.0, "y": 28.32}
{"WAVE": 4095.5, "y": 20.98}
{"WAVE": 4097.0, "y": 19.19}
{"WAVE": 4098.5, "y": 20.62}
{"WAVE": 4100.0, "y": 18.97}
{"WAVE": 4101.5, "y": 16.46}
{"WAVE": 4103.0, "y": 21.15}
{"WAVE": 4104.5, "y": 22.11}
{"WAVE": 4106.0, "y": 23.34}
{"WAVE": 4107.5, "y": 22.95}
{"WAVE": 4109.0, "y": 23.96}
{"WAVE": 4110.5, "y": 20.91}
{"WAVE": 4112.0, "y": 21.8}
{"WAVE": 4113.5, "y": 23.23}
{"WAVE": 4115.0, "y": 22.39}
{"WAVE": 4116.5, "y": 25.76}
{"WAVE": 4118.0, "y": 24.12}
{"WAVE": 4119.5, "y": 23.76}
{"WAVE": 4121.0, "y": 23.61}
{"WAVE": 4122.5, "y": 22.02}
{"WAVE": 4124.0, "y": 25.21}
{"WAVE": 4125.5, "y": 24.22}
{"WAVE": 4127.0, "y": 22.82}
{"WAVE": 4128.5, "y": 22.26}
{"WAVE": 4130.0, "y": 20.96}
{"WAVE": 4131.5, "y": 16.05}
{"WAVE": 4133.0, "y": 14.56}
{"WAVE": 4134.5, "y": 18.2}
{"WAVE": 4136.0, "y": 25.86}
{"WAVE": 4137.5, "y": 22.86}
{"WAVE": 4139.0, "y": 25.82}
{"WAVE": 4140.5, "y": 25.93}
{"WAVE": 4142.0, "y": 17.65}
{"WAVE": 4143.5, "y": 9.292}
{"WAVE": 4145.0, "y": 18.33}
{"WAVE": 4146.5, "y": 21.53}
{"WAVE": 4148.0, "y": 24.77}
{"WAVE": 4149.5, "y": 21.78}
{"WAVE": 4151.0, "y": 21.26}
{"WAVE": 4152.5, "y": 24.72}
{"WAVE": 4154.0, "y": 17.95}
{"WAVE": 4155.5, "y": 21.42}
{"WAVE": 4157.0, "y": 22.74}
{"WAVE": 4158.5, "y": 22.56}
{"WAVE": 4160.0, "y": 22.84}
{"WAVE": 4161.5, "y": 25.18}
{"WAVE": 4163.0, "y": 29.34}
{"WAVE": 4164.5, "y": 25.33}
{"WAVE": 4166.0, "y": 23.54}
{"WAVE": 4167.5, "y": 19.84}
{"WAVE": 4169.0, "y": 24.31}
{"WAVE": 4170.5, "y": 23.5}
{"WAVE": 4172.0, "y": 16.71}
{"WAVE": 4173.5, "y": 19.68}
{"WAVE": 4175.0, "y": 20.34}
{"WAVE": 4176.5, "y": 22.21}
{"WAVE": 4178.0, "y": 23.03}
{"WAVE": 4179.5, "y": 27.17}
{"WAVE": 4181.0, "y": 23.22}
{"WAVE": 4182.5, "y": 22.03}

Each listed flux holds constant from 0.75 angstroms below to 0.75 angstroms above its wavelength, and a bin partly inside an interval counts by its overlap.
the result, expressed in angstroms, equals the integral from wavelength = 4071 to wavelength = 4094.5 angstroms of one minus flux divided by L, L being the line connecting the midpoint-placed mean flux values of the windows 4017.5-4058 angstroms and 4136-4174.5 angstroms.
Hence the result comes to -2.98 angstroms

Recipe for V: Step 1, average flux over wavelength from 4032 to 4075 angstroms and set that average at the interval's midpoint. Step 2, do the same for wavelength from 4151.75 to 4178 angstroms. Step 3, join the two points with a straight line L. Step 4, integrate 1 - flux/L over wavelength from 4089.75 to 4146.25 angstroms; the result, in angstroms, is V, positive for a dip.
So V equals -3.6 angstroms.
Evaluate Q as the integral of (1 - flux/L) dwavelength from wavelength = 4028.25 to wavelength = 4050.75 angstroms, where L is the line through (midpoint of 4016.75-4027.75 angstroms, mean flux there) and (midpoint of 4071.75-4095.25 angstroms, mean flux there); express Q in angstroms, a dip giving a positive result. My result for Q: 5.2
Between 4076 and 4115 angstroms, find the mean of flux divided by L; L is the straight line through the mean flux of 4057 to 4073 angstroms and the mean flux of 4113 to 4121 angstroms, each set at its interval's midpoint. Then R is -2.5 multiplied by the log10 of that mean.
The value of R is -0.09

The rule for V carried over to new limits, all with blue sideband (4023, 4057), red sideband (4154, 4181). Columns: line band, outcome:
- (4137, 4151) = 0.8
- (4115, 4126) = -1.4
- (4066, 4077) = 0.8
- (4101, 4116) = -0.7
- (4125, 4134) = 0.7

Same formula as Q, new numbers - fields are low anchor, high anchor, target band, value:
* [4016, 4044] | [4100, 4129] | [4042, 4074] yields 4.6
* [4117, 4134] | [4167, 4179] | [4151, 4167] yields -1.4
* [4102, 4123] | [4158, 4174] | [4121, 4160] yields 2.8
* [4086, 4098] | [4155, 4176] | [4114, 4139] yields 2.0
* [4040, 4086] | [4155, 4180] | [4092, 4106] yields -0.8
